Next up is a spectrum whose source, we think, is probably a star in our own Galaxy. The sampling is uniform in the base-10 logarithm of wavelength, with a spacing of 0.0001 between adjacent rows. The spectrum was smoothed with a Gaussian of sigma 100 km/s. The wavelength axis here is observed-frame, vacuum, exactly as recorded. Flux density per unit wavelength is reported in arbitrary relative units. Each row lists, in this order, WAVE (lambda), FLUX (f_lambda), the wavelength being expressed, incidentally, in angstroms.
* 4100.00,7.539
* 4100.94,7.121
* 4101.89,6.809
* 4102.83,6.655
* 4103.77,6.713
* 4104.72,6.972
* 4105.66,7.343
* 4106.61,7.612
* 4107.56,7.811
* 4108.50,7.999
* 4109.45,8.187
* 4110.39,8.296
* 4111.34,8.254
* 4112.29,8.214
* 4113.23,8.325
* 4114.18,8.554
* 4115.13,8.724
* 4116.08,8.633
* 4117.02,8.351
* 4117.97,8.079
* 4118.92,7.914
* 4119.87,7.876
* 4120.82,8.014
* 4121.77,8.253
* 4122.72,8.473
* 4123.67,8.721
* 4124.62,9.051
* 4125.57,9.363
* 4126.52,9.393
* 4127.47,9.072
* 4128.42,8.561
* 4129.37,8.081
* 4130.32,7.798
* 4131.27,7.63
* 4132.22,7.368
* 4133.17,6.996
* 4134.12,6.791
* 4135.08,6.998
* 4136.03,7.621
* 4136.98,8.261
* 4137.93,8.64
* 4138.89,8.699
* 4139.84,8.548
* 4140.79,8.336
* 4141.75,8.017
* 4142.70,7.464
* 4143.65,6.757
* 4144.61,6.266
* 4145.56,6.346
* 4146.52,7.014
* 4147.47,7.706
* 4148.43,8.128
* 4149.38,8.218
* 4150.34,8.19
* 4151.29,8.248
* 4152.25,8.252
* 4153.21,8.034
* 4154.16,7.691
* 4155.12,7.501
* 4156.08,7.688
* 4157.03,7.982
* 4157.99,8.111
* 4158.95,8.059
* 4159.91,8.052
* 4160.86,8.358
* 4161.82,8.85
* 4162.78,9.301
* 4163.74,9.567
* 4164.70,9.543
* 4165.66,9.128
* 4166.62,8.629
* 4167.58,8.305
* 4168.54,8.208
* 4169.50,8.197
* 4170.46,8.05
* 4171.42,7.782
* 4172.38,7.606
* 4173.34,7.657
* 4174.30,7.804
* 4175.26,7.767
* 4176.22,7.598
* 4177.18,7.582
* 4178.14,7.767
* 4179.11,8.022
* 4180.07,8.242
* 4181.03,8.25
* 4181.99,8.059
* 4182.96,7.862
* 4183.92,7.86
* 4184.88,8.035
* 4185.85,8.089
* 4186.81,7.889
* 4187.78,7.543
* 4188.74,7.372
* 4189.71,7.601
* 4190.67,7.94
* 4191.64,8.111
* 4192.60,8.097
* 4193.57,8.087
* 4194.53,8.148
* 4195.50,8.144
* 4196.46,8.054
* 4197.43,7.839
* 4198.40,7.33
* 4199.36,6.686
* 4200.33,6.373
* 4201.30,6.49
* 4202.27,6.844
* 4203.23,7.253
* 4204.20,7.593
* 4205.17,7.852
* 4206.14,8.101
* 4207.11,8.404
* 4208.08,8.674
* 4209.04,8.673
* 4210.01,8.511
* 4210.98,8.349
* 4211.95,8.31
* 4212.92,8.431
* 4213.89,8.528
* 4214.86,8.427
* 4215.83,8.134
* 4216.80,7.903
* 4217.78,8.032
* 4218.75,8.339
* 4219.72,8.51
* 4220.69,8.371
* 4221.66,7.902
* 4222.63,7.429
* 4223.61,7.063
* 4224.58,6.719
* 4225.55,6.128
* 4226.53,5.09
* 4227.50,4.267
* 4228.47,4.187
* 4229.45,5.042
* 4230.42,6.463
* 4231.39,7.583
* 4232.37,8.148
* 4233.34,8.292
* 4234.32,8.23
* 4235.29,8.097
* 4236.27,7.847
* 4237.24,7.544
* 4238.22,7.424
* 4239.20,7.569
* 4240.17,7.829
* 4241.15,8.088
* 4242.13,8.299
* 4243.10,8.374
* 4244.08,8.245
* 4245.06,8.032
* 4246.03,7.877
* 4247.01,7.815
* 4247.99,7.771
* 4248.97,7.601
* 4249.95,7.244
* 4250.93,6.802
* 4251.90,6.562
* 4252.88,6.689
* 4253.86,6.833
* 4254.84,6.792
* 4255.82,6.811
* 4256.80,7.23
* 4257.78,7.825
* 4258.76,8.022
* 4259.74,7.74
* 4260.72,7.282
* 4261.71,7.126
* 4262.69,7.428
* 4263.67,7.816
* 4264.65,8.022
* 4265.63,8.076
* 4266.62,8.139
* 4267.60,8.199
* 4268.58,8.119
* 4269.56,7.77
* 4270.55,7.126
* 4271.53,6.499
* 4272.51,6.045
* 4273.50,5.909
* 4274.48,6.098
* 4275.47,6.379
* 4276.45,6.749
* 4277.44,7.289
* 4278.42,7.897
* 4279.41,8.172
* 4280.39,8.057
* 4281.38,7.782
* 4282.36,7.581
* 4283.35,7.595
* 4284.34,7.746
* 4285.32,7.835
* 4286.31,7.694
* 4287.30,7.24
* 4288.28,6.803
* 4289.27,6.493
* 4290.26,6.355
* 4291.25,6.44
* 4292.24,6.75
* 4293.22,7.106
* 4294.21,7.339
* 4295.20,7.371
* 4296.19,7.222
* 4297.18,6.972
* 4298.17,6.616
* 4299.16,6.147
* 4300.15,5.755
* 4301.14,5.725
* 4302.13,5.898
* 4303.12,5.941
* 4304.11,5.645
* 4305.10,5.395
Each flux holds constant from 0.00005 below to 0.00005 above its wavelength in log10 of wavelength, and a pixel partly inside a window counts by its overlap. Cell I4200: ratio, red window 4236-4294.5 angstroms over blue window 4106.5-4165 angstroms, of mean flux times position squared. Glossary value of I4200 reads 1.0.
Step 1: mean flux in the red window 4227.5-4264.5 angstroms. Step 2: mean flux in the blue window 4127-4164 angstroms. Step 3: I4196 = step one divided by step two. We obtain 0.93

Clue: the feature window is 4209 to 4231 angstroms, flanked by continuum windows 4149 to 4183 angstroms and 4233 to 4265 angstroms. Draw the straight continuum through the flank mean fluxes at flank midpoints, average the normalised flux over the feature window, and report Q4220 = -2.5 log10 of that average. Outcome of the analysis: 0.072 mag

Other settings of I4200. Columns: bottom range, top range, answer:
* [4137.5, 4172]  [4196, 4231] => 0.94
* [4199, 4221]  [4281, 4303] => 0.90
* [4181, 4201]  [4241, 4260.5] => 1.00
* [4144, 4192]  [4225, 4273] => 0.95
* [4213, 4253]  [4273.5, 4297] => 0.99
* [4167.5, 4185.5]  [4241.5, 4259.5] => 0.98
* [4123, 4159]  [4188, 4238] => 0.99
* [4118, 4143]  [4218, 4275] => 0.95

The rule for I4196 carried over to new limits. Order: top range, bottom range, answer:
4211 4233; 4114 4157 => 0.91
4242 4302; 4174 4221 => 0.92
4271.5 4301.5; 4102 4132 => 0.86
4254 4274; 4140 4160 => 0.96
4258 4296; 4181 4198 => 0.92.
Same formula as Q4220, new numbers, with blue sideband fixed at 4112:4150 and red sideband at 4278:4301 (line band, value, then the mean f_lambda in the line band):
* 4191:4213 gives -0.028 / 7.83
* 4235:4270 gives -0.041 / 7.63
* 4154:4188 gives -0.045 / 8.14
